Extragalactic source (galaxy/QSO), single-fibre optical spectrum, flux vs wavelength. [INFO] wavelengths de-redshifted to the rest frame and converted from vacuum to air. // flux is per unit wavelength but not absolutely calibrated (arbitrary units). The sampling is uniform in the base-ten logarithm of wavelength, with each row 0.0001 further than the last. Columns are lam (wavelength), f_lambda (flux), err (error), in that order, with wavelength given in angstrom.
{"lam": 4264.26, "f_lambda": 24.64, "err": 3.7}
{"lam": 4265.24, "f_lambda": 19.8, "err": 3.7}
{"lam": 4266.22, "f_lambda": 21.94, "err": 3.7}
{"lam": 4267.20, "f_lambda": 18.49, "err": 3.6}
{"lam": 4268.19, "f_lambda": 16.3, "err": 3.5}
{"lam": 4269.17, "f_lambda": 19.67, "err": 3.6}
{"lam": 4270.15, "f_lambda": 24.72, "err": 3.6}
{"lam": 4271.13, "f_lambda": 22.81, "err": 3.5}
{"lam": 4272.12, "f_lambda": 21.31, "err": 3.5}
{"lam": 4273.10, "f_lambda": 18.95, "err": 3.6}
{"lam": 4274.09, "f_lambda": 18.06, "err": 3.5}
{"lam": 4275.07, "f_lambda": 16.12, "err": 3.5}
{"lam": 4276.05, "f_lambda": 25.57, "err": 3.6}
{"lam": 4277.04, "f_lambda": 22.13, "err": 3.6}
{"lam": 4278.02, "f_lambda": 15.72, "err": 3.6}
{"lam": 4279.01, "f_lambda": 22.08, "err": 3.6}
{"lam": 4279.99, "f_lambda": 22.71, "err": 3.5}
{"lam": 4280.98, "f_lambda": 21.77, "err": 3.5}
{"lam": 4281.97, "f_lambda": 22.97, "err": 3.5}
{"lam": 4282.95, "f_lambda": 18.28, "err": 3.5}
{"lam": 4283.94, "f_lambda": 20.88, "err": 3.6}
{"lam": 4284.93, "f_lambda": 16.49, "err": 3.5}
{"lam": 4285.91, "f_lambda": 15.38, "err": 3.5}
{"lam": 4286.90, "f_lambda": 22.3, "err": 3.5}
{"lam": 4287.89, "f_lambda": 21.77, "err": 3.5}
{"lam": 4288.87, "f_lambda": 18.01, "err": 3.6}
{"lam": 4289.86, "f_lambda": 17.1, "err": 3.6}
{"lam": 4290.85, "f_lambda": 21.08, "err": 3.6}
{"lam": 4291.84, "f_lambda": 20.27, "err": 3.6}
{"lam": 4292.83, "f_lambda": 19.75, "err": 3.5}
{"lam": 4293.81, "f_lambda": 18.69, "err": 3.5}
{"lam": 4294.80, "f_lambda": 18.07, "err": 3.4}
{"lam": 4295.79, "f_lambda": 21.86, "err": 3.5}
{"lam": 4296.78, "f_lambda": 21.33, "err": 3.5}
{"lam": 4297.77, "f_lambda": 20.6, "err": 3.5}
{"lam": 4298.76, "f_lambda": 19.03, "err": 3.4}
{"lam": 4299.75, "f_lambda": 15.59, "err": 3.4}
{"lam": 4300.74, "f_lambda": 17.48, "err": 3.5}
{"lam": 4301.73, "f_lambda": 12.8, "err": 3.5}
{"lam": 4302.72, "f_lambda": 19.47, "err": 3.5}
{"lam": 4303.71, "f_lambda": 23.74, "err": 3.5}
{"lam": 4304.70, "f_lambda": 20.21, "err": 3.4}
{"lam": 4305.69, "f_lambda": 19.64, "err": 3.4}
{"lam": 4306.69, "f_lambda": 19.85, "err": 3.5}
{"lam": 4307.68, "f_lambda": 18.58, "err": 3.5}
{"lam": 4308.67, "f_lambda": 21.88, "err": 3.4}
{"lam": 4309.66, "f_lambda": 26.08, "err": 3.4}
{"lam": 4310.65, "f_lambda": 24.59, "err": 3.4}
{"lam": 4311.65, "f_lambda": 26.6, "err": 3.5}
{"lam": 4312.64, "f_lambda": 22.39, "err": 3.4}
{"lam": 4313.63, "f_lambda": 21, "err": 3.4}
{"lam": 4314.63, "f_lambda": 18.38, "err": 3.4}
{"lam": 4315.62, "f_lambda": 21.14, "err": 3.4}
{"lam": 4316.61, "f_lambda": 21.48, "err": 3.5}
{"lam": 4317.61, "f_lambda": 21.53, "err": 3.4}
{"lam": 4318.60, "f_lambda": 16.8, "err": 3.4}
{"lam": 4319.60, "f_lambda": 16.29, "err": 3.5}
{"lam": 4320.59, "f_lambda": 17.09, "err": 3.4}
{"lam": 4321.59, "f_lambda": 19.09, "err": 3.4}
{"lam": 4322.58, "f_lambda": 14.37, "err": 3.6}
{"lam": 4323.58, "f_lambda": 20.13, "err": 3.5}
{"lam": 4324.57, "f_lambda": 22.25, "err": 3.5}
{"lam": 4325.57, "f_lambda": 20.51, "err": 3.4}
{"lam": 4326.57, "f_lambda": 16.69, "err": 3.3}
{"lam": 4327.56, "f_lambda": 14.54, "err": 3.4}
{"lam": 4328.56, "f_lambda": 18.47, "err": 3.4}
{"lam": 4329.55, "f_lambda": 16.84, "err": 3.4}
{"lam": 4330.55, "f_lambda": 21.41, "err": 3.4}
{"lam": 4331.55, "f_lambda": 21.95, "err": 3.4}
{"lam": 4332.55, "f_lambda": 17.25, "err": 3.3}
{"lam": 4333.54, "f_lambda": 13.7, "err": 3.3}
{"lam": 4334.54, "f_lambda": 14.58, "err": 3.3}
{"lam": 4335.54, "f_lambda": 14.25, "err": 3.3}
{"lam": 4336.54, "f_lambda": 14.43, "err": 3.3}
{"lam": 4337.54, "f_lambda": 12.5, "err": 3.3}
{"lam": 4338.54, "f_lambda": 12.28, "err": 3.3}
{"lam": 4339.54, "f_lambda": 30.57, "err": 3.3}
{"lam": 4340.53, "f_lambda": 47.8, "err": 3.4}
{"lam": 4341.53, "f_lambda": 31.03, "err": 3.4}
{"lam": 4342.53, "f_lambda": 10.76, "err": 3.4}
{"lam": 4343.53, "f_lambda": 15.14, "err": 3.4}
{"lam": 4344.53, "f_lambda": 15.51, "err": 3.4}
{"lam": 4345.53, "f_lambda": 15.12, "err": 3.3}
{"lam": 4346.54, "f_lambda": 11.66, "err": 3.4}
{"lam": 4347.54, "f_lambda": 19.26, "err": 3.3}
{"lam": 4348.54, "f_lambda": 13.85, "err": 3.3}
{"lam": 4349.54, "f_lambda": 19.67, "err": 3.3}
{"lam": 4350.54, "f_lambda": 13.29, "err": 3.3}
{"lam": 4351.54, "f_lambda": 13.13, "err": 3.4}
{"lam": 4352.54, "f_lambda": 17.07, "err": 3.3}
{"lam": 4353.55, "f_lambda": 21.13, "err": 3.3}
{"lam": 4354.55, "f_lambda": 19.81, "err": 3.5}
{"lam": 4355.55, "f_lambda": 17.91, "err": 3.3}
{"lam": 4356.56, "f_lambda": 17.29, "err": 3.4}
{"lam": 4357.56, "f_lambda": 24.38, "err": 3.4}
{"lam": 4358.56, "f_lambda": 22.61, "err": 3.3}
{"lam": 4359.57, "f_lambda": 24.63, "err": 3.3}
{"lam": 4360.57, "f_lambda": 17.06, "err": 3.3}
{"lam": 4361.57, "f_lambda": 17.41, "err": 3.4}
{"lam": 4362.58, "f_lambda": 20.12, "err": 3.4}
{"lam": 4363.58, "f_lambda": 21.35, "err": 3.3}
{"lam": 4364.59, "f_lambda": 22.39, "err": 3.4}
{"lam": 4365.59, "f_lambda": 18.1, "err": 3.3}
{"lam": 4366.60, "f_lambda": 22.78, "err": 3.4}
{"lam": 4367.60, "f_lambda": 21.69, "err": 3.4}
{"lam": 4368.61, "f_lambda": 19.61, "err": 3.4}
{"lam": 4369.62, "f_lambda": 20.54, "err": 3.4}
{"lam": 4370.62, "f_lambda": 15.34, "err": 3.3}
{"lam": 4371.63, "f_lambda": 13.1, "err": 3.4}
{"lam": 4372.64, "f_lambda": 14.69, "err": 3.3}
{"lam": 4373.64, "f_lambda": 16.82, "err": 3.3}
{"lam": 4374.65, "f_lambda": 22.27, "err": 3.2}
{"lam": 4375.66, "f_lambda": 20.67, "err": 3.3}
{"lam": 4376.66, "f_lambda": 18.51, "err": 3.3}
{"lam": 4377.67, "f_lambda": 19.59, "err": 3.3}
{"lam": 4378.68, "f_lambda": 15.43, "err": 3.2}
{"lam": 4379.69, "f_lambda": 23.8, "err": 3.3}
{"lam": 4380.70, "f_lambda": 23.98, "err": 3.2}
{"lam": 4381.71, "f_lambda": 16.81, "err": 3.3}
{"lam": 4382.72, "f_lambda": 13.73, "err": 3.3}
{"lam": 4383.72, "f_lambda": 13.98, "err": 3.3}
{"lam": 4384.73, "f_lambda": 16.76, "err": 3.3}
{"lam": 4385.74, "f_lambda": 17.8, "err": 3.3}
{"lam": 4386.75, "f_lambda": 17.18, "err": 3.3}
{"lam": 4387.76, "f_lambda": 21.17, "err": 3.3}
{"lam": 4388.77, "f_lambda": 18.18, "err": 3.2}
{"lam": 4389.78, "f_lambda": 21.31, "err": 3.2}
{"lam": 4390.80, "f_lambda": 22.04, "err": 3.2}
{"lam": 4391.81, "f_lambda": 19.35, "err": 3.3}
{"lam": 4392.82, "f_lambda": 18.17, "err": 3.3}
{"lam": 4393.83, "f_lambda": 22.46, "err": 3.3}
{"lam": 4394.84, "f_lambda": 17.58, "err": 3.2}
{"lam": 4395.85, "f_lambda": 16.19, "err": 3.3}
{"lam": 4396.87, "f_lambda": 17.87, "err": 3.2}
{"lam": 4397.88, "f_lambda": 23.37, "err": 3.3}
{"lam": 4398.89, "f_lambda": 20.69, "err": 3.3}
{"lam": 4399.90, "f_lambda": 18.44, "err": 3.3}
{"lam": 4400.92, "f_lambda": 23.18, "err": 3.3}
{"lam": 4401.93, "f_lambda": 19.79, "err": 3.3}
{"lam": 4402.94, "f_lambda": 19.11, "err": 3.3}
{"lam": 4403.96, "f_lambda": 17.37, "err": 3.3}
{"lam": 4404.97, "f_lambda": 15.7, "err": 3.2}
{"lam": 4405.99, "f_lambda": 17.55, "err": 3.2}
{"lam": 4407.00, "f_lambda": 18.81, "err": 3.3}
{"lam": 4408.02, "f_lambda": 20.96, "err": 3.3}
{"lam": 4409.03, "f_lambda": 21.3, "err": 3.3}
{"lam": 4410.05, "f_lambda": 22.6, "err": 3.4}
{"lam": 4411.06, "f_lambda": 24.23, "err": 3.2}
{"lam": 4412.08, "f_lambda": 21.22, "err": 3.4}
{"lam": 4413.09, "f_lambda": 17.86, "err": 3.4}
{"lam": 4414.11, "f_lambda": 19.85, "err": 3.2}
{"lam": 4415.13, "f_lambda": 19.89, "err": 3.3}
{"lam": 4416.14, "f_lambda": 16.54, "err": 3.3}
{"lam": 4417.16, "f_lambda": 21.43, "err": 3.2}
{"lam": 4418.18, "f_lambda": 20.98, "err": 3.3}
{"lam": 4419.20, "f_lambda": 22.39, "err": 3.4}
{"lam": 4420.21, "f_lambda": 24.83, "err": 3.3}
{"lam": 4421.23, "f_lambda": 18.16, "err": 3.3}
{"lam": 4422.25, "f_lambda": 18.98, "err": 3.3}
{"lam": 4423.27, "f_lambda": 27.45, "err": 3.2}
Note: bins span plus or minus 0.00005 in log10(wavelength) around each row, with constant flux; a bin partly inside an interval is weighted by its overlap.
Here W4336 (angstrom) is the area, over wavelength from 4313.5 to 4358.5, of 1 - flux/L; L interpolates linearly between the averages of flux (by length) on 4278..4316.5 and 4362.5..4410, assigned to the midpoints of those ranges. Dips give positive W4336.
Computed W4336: 2.7 angstrom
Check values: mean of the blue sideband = 20.2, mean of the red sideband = 19.1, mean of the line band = 18.5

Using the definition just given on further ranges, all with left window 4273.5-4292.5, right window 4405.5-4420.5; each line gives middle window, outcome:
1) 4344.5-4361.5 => 2.0 angstrom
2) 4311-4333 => 0.8 angstrom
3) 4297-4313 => -0.4 angstrom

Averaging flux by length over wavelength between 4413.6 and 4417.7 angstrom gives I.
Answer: 19.4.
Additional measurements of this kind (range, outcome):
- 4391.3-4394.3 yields 20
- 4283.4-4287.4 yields 18.7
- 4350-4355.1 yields 16.9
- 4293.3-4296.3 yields 19.6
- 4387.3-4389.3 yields 19.7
